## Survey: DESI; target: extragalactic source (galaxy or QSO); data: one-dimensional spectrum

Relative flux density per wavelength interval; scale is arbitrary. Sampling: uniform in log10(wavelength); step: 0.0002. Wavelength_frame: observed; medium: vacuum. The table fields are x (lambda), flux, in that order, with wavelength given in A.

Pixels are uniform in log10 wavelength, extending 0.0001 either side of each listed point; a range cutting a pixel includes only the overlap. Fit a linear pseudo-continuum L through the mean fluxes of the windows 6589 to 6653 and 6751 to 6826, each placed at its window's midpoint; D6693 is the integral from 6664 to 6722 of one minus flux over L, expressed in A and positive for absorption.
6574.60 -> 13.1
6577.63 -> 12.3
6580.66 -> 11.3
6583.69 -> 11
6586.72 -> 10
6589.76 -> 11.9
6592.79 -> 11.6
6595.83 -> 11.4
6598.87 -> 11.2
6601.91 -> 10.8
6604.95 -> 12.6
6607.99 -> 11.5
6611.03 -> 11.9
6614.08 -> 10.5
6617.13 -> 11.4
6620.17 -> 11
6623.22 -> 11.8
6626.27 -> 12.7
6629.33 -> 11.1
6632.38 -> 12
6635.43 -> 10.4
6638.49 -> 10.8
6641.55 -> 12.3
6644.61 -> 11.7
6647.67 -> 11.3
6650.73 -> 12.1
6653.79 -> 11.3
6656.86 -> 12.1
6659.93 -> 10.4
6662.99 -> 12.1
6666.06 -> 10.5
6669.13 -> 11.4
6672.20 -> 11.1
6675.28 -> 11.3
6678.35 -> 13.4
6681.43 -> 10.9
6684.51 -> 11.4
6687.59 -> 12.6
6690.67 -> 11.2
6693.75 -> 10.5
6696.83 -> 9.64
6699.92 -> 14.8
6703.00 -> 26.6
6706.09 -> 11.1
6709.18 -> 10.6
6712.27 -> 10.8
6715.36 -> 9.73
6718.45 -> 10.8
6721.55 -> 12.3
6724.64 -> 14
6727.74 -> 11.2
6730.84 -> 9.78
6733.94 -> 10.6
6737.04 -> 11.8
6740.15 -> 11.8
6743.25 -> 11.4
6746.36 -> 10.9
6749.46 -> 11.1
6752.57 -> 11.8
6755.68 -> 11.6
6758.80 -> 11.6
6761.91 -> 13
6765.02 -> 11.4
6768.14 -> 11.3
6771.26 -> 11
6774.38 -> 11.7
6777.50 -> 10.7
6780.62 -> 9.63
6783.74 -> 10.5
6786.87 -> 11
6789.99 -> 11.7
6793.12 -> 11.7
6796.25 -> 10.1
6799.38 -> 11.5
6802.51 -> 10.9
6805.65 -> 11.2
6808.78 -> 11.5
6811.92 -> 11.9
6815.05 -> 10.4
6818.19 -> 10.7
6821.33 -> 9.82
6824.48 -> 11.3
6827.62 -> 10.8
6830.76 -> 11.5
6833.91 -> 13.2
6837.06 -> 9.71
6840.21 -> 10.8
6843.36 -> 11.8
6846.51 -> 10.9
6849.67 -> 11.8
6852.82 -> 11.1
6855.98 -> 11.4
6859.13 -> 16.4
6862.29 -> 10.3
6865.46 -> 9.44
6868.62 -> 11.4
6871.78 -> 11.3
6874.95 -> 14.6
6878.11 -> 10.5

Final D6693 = -3.95 A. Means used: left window 11.5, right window 11.2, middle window 12.1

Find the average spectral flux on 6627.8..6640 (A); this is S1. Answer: 11.1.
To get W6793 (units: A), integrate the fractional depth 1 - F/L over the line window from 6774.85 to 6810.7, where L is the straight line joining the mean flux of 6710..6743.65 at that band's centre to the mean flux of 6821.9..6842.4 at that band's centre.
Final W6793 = 0.7 A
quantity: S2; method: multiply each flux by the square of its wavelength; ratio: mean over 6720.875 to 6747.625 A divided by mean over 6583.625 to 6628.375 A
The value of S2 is 1.05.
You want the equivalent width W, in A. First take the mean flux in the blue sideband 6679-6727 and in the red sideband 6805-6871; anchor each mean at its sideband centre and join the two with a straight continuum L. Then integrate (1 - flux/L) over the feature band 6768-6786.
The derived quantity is 1.61 A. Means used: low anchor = 12.5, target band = 10.8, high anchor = 11.3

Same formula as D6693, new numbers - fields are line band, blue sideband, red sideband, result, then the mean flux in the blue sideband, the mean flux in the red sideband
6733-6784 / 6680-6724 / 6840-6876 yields 3.6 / 12.4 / 11.8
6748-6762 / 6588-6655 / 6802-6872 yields -0.4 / 11.5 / 11.3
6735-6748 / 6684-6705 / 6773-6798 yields 0.9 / 13.9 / 10.9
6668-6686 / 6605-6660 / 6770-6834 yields -0.3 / 11.5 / 11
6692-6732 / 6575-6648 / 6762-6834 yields -4.2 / 11.5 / 11.1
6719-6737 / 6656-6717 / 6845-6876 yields 0.7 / 12.1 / 11.8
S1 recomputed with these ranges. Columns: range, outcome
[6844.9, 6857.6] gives 11.3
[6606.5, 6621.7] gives 11.3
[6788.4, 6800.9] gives 11.3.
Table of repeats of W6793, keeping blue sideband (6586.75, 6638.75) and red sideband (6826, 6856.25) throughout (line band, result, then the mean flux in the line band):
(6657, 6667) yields 0.2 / 11.2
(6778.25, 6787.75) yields 0.8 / 10.4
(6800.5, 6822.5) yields 0.7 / 11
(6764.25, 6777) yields 0.0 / 11.3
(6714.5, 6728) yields -0.5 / 11.7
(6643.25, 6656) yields -0.3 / 11.6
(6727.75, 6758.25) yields 0.4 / 11.2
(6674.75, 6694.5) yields -0.5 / 11.7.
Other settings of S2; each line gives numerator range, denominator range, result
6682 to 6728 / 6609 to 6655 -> 1.11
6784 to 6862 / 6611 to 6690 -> 1.04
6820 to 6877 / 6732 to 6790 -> 1.05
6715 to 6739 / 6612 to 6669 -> 1.02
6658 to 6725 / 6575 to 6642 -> 1.09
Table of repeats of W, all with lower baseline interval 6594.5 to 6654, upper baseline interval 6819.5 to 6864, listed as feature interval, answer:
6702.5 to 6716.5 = -1.7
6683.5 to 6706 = -4.3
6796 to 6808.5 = 0.4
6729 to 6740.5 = 0.6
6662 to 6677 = 0.3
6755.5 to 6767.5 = -0.4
